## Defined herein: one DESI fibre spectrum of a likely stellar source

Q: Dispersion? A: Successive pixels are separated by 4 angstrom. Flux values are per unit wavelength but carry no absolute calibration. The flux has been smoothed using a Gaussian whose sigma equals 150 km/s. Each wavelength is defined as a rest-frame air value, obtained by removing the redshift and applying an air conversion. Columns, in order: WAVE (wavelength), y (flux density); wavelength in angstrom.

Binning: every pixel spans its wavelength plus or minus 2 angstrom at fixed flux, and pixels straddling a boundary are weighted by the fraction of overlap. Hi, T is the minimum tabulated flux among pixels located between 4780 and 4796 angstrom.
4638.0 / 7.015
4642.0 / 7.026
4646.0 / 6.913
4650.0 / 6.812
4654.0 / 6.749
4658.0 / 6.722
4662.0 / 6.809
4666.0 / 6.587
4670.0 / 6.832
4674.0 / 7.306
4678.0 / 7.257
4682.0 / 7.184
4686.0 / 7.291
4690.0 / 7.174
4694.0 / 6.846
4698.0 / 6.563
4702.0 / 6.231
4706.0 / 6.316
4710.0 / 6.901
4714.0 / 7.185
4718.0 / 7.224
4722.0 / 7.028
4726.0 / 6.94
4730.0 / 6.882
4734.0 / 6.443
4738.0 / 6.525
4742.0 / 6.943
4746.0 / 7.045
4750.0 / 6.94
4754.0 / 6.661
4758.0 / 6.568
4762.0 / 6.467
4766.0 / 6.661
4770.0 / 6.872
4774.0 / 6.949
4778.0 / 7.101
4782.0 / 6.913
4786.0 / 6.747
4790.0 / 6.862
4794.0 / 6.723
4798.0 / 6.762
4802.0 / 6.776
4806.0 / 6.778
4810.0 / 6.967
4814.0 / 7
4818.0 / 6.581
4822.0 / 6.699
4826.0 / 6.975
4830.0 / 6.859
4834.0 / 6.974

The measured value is 6.723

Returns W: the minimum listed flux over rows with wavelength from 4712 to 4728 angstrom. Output 6.94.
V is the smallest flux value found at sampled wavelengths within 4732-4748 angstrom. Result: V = 6.443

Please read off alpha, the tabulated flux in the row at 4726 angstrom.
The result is 6.94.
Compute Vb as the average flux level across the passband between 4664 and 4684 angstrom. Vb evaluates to 7.03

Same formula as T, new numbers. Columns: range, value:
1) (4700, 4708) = 6.231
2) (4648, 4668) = 6.587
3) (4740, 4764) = 6.467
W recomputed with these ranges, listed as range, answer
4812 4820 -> 6.581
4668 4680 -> 6.832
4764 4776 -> 6.661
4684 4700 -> 6.563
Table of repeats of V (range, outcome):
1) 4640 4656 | 6.749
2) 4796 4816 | 6.762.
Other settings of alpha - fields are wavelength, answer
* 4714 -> 7.185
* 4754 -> 6.661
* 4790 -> 6.862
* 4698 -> 6.563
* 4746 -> 7.045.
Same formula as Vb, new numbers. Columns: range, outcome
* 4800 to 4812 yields 6.84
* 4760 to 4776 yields 6.74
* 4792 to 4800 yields 6.74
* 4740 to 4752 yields 6.98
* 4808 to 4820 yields 6.85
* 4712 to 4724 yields 7.15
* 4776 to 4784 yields 7.01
